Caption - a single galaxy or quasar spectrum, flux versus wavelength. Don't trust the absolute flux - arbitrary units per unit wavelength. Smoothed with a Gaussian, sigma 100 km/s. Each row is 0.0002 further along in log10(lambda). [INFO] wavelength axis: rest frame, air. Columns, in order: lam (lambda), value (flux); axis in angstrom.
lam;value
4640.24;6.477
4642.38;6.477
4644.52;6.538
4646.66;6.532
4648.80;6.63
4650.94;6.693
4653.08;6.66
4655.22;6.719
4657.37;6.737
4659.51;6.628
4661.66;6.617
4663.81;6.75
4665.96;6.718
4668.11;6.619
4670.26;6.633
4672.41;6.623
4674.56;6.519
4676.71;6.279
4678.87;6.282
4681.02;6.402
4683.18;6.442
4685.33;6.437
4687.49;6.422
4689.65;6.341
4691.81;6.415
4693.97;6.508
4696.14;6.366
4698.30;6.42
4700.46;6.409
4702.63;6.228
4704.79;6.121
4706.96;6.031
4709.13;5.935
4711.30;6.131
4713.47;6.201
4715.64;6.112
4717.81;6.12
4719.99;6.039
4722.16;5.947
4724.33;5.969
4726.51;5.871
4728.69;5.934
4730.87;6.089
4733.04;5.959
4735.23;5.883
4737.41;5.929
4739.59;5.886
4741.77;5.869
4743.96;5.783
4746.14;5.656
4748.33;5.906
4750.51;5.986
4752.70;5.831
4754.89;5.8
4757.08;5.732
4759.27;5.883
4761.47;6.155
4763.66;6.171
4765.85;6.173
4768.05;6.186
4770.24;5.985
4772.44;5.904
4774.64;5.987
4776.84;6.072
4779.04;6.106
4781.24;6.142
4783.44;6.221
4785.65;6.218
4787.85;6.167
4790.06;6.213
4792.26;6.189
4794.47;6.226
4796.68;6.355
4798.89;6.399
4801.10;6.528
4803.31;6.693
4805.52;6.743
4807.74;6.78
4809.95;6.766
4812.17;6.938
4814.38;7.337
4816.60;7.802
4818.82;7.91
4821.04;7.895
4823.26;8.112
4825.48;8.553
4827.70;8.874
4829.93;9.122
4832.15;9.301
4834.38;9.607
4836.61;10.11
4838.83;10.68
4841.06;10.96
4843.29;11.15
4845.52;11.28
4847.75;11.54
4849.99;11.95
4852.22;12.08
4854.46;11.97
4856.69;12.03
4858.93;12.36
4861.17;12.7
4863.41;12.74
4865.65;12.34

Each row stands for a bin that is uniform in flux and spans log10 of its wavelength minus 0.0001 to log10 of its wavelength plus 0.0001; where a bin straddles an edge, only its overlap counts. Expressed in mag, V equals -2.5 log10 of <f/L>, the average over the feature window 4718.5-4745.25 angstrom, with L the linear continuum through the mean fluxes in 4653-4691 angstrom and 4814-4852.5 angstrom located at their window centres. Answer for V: 0.28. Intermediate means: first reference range 6.54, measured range 5.93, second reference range 9.68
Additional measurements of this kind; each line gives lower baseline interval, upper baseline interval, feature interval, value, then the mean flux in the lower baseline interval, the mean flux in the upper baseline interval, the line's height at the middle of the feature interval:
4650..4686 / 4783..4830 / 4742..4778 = 0.16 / 6.58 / 7.06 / 6.9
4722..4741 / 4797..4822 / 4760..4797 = 0.08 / 5.94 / 7.05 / 6.61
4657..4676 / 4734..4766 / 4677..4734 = 0.02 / 6.64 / 5.9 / 6.3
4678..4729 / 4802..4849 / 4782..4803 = 0.27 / 6.22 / 8.77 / 8.08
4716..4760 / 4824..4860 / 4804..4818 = 0.30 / 5.91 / 10.7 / 9.27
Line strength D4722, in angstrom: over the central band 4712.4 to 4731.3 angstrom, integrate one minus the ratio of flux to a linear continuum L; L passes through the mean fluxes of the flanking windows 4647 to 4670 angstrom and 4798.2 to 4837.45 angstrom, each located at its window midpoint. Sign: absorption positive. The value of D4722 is 2.95 angstrom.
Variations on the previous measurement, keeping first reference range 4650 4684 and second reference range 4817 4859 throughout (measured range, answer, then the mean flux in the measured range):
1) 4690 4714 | 3.5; 6.25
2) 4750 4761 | 3.4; 5.85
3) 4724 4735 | 2.7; 5.95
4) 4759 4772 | 3.9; 6.1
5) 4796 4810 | 4.2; 6.61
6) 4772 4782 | 3.2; 6.05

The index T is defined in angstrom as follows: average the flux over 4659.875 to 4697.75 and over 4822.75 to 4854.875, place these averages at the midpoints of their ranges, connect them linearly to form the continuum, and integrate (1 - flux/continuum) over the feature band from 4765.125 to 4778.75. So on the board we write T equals 4.2 angstrom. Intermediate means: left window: 6.49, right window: 10.4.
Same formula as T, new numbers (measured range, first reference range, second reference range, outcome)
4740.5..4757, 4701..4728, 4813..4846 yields 2.75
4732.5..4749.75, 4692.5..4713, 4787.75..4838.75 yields 2.19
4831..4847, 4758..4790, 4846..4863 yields 0.70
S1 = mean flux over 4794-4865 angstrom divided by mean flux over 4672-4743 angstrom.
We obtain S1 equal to 1.5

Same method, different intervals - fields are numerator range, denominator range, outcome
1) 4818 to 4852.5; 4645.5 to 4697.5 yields 1.52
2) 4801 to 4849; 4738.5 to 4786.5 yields 1.46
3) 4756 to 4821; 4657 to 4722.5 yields 1.01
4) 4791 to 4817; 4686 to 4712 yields 1.07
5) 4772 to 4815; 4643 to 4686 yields 0.97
